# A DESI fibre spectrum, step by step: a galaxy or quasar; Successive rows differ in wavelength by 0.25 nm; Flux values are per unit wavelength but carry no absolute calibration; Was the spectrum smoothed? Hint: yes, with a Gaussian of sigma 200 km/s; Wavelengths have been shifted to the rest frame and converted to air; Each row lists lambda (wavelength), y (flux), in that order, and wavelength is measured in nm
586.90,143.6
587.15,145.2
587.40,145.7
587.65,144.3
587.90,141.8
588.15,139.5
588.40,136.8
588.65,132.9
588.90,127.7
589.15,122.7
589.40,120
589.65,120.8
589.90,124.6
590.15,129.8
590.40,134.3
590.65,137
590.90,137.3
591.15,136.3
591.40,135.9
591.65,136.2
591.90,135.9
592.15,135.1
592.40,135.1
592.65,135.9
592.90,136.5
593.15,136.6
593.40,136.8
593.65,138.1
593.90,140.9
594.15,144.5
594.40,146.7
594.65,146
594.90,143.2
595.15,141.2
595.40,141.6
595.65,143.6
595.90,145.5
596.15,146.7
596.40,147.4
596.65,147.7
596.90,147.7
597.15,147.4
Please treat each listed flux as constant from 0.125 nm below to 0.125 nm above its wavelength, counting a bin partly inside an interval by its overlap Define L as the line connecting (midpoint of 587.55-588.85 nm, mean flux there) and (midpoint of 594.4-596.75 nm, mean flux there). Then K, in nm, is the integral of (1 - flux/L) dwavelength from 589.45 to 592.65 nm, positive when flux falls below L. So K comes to 0.18 nm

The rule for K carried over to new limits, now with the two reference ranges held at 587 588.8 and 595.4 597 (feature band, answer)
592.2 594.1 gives 0.09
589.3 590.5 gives 0.14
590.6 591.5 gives 0.04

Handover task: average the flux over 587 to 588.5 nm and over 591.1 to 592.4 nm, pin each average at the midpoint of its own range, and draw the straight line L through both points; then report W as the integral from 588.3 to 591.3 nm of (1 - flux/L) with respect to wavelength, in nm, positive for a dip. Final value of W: 0.193 nm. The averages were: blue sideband 142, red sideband 136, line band 130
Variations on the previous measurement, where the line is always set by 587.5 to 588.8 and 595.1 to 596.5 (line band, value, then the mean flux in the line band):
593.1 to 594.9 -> 0.018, 142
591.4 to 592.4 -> 0.042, 136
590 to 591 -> 0.045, 134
